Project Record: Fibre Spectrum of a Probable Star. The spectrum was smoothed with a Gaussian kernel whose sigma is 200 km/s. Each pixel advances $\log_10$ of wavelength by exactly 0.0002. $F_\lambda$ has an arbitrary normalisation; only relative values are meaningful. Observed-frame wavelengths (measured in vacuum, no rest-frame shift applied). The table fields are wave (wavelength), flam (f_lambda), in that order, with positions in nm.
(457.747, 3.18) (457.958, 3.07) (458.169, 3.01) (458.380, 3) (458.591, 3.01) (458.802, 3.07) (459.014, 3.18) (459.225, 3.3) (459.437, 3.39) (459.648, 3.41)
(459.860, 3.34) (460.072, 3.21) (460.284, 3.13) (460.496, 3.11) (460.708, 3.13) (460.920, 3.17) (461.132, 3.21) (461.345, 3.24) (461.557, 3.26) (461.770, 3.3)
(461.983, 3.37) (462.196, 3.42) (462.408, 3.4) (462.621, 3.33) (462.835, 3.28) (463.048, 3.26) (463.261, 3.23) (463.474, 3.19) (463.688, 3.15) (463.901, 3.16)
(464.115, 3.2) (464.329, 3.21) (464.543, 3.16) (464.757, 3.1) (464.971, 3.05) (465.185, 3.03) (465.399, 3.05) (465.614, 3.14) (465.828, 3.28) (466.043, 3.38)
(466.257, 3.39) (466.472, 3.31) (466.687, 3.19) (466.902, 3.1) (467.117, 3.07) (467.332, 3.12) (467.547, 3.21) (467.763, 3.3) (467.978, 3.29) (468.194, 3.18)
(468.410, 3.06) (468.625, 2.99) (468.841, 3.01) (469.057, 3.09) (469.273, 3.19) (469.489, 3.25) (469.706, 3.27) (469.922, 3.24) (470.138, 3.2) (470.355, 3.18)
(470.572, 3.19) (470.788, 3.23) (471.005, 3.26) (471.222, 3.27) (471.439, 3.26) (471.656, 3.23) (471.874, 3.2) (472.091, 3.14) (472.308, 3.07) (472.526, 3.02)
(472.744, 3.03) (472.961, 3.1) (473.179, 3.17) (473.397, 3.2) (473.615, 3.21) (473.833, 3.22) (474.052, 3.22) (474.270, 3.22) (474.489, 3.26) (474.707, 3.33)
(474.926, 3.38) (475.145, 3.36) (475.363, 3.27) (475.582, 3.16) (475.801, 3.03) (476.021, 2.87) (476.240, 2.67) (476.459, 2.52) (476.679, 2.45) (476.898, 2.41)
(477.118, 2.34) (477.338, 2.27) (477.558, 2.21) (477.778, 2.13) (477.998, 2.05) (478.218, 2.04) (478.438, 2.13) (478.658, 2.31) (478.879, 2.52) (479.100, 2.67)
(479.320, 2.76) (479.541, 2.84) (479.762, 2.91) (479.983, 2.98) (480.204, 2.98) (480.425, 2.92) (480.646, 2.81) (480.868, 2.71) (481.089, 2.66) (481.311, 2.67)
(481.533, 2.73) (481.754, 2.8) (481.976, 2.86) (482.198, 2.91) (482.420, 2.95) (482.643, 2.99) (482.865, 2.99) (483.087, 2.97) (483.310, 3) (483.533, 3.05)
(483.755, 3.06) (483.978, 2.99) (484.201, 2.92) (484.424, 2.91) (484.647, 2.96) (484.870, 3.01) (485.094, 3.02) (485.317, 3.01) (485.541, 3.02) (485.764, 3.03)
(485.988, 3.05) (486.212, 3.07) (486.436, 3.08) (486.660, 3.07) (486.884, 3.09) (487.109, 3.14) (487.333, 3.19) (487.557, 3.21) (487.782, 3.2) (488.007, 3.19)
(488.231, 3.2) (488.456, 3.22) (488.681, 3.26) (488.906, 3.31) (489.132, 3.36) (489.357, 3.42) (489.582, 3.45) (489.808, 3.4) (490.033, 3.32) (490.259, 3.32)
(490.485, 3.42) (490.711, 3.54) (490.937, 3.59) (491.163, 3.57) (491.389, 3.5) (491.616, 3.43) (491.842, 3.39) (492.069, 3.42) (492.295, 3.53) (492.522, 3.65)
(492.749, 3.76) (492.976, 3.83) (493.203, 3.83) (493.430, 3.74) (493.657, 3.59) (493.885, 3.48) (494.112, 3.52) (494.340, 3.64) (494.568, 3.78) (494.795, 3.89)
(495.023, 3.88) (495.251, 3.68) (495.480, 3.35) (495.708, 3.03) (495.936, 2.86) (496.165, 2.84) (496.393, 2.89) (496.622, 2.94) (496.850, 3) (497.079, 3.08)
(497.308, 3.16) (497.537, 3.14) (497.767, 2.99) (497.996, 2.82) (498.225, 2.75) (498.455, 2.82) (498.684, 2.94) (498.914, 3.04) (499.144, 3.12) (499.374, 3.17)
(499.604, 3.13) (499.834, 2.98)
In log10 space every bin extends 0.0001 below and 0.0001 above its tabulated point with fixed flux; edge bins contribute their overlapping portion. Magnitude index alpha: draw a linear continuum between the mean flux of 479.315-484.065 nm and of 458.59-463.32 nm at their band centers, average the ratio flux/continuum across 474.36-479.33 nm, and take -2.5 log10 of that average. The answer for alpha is 0.12 mag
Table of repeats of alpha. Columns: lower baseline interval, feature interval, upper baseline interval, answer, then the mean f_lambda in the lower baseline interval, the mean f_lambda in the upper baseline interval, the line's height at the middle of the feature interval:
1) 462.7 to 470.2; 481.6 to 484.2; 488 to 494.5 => 0.15 mag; 3.18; 3.49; 3.38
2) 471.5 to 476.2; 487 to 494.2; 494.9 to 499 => -0.11 mag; 3.17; 3.07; 3.1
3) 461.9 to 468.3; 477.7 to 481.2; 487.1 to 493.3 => 0.27 mag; 3.22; 3.42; 3.33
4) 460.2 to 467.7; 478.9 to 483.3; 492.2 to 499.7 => 0.15 mag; 3.21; 3.3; 3.26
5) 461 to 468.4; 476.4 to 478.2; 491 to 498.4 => 0.40 mag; 3.22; 3.37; 3.28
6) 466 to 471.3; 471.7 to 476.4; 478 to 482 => -0.07 mag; 3.2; 2.66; 2.94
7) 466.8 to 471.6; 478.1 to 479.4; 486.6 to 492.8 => 0.34 mag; 3.18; 3.36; 3.27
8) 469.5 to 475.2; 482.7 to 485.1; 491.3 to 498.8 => 0.10 mag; 3.21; 3.34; 3.27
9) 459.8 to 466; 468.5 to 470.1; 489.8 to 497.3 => 0.04 mag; 3.21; 3.44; 3.26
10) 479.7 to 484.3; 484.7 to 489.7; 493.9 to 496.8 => -0.03 mag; 2.9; 3.35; 3.08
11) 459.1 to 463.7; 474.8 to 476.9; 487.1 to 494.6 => 0.14 mag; 3.27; 3.45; 3.36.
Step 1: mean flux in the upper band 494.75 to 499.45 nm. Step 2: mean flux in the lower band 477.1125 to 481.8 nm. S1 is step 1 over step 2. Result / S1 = 1.2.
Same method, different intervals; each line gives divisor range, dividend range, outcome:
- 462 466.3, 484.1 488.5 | 0.96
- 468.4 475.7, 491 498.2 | 1.06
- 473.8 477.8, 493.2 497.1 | 1.18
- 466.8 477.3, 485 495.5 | 1.10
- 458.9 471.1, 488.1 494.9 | 1.09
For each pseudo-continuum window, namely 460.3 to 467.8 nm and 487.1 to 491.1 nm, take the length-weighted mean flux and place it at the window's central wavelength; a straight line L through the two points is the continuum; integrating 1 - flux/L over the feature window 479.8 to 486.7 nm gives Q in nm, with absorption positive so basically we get 0.75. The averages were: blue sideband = 3.21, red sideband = 3.33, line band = 2.94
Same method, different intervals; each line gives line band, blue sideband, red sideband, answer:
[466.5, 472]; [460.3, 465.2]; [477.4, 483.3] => -0.307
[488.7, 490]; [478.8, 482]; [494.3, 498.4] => -0.155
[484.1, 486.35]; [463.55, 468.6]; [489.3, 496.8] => 0.253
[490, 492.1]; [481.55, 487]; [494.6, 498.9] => -0.270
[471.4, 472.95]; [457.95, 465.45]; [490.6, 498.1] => 0.066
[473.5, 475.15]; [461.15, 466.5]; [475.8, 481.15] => -0.313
